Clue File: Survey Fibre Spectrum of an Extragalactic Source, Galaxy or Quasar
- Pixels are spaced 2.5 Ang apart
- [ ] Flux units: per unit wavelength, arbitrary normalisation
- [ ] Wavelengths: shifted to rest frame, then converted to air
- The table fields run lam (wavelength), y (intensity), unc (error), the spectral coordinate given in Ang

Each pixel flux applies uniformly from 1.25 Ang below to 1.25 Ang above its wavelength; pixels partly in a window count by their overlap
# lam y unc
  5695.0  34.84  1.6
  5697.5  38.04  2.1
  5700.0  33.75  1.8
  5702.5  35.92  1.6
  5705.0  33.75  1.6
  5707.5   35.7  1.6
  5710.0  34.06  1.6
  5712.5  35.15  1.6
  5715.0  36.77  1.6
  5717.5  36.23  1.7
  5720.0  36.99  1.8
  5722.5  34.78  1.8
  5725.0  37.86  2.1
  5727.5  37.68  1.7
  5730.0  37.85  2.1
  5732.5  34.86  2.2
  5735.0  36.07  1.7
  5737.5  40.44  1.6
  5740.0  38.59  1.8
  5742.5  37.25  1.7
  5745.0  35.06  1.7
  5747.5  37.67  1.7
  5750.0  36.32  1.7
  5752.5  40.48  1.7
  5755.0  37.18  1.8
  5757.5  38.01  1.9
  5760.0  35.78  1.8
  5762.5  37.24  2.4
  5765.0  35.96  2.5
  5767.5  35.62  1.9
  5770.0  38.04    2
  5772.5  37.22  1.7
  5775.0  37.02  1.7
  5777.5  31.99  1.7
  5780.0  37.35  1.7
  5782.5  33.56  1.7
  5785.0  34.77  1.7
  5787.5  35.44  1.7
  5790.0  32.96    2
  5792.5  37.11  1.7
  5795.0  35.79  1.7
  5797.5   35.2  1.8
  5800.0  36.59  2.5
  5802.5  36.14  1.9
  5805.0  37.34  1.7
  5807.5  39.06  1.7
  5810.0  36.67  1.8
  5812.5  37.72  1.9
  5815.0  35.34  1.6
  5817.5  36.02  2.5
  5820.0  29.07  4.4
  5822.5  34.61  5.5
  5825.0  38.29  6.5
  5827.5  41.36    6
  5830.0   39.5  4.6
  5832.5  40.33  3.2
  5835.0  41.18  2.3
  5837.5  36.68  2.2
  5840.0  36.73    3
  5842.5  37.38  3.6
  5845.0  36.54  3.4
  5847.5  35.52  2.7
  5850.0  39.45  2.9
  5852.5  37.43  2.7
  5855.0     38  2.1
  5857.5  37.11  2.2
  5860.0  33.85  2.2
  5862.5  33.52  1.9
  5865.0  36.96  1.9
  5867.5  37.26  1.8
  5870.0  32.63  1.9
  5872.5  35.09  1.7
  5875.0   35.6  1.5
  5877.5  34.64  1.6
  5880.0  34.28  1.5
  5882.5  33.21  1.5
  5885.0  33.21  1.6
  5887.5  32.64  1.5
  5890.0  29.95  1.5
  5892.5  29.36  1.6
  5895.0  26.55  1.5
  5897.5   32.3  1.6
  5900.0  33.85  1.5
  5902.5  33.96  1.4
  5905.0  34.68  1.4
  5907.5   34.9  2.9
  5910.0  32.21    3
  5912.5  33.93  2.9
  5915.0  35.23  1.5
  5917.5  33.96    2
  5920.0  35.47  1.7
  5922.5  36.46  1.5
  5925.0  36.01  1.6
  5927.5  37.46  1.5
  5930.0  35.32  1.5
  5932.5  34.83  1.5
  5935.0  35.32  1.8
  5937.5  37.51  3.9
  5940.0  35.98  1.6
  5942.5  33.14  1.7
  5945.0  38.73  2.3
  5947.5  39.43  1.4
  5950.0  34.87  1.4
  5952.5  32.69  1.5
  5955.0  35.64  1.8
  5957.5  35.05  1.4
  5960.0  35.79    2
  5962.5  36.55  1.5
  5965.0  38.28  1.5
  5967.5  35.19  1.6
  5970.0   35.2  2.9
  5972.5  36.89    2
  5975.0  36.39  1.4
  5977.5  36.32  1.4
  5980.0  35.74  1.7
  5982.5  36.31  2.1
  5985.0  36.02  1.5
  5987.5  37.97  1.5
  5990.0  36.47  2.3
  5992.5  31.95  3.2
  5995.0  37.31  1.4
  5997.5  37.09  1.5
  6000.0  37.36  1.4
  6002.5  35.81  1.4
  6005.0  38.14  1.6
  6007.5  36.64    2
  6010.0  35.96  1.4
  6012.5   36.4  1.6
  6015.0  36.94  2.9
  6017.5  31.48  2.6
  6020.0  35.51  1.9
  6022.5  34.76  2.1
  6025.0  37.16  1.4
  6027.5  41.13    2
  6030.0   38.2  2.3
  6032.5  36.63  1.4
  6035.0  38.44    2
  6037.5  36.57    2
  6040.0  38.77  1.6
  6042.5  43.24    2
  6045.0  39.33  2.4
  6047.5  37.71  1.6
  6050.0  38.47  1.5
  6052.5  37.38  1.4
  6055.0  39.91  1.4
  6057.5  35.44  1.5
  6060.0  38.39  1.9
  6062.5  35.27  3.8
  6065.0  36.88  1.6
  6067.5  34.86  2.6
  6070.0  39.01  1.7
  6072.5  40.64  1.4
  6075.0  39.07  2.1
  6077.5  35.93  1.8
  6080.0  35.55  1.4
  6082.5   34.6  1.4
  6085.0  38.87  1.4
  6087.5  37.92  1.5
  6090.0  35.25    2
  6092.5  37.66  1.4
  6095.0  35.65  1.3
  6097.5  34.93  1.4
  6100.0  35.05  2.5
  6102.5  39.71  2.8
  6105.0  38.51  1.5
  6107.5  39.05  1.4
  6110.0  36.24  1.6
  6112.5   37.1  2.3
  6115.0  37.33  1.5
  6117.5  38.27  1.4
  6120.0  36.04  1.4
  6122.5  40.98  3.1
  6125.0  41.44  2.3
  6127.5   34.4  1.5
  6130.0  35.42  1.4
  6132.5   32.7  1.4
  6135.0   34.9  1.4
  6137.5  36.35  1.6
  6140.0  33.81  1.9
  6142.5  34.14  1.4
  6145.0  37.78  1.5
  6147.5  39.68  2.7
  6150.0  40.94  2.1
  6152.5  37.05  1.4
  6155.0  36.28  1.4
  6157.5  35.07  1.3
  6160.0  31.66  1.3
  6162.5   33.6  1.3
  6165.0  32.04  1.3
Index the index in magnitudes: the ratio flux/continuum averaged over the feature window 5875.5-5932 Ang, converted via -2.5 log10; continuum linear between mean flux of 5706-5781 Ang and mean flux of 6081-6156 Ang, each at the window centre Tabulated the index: 0.10 mag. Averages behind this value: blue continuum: 36.7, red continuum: 36.9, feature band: 33.7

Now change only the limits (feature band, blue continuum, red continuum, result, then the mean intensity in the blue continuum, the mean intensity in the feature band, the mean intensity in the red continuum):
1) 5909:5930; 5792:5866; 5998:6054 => 0.06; 36.9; 35.1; 37.4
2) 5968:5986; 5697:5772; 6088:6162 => 0.02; 36.6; 36.1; 36.7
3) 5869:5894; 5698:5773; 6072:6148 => 0.12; 36.6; 33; 36.9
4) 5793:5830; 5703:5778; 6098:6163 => 0.00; 36.6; 36.5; 36.7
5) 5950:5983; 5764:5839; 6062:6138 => 0.03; 36.5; 35.8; 37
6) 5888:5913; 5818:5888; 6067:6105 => 0.13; 36.2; 32.1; 37.1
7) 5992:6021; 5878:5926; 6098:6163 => -0.04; 33.3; 36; 36.7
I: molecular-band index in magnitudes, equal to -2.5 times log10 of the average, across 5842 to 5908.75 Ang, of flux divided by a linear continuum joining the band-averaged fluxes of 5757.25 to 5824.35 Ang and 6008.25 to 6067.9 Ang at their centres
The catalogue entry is 0.06 mag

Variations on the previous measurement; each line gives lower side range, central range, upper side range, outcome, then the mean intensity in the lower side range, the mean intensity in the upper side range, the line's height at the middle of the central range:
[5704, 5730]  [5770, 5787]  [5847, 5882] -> 0.01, 36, 35.8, 35.9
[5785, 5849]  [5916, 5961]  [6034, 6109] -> 0.04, 36.7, 37.6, 37.1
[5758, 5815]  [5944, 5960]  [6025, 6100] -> 0.03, 36.1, 37.6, 37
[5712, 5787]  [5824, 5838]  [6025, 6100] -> -0.08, 36.7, 37.6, 36.9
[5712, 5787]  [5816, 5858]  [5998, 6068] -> -0.01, 36.7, 37.3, 36.8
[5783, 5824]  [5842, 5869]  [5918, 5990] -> -0.02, 35.6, 36.1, 35.8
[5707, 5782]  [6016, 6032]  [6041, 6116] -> 0.03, 36.7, 37.5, 37.4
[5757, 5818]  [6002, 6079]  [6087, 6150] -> -0.02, 36.1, 36.9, 36.7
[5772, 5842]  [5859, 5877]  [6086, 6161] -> 0.05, 36.5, 36.7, 36.5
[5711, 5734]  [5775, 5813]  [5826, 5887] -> 0.02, 36.4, 36.5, 36.5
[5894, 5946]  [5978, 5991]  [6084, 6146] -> -0.03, 34.7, 36.8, 35.4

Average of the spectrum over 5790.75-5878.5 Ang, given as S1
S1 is 36.6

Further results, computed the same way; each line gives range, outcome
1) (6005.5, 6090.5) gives 37.3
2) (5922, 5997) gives 36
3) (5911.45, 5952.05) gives 35.8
